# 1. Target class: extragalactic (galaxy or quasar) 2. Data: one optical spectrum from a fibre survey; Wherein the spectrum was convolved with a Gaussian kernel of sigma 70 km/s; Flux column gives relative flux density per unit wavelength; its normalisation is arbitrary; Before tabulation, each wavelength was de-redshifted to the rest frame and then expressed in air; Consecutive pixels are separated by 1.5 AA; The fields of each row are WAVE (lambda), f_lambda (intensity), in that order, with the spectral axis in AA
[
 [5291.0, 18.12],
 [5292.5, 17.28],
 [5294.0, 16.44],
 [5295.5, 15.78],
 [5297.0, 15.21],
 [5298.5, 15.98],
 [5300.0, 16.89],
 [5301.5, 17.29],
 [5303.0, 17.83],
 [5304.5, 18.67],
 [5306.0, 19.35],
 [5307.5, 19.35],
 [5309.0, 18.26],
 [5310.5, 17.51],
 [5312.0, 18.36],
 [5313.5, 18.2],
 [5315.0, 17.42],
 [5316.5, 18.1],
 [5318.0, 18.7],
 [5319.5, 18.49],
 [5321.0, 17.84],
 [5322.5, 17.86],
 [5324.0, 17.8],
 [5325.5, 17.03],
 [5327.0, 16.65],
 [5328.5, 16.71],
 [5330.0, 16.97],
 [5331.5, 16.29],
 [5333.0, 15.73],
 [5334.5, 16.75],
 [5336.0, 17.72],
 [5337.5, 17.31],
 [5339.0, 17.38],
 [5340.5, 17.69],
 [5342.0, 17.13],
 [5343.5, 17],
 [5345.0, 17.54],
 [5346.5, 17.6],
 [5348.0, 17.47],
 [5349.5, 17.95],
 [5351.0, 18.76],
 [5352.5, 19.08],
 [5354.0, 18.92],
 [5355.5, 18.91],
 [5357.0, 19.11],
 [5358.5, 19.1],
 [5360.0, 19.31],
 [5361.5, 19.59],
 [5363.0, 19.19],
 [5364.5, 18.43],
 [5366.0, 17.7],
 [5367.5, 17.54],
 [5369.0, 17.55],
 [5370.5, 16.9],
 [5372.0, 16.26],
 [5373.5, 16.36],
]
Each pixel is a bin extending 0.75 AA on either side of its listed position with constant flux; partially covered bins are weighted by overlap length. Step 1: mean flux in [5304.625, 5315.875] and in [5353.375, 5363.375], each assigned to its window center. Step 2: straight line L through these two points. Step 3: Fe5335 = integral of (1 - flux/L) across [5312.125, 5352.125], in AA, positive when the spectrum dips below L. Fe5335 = 2.6 AA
